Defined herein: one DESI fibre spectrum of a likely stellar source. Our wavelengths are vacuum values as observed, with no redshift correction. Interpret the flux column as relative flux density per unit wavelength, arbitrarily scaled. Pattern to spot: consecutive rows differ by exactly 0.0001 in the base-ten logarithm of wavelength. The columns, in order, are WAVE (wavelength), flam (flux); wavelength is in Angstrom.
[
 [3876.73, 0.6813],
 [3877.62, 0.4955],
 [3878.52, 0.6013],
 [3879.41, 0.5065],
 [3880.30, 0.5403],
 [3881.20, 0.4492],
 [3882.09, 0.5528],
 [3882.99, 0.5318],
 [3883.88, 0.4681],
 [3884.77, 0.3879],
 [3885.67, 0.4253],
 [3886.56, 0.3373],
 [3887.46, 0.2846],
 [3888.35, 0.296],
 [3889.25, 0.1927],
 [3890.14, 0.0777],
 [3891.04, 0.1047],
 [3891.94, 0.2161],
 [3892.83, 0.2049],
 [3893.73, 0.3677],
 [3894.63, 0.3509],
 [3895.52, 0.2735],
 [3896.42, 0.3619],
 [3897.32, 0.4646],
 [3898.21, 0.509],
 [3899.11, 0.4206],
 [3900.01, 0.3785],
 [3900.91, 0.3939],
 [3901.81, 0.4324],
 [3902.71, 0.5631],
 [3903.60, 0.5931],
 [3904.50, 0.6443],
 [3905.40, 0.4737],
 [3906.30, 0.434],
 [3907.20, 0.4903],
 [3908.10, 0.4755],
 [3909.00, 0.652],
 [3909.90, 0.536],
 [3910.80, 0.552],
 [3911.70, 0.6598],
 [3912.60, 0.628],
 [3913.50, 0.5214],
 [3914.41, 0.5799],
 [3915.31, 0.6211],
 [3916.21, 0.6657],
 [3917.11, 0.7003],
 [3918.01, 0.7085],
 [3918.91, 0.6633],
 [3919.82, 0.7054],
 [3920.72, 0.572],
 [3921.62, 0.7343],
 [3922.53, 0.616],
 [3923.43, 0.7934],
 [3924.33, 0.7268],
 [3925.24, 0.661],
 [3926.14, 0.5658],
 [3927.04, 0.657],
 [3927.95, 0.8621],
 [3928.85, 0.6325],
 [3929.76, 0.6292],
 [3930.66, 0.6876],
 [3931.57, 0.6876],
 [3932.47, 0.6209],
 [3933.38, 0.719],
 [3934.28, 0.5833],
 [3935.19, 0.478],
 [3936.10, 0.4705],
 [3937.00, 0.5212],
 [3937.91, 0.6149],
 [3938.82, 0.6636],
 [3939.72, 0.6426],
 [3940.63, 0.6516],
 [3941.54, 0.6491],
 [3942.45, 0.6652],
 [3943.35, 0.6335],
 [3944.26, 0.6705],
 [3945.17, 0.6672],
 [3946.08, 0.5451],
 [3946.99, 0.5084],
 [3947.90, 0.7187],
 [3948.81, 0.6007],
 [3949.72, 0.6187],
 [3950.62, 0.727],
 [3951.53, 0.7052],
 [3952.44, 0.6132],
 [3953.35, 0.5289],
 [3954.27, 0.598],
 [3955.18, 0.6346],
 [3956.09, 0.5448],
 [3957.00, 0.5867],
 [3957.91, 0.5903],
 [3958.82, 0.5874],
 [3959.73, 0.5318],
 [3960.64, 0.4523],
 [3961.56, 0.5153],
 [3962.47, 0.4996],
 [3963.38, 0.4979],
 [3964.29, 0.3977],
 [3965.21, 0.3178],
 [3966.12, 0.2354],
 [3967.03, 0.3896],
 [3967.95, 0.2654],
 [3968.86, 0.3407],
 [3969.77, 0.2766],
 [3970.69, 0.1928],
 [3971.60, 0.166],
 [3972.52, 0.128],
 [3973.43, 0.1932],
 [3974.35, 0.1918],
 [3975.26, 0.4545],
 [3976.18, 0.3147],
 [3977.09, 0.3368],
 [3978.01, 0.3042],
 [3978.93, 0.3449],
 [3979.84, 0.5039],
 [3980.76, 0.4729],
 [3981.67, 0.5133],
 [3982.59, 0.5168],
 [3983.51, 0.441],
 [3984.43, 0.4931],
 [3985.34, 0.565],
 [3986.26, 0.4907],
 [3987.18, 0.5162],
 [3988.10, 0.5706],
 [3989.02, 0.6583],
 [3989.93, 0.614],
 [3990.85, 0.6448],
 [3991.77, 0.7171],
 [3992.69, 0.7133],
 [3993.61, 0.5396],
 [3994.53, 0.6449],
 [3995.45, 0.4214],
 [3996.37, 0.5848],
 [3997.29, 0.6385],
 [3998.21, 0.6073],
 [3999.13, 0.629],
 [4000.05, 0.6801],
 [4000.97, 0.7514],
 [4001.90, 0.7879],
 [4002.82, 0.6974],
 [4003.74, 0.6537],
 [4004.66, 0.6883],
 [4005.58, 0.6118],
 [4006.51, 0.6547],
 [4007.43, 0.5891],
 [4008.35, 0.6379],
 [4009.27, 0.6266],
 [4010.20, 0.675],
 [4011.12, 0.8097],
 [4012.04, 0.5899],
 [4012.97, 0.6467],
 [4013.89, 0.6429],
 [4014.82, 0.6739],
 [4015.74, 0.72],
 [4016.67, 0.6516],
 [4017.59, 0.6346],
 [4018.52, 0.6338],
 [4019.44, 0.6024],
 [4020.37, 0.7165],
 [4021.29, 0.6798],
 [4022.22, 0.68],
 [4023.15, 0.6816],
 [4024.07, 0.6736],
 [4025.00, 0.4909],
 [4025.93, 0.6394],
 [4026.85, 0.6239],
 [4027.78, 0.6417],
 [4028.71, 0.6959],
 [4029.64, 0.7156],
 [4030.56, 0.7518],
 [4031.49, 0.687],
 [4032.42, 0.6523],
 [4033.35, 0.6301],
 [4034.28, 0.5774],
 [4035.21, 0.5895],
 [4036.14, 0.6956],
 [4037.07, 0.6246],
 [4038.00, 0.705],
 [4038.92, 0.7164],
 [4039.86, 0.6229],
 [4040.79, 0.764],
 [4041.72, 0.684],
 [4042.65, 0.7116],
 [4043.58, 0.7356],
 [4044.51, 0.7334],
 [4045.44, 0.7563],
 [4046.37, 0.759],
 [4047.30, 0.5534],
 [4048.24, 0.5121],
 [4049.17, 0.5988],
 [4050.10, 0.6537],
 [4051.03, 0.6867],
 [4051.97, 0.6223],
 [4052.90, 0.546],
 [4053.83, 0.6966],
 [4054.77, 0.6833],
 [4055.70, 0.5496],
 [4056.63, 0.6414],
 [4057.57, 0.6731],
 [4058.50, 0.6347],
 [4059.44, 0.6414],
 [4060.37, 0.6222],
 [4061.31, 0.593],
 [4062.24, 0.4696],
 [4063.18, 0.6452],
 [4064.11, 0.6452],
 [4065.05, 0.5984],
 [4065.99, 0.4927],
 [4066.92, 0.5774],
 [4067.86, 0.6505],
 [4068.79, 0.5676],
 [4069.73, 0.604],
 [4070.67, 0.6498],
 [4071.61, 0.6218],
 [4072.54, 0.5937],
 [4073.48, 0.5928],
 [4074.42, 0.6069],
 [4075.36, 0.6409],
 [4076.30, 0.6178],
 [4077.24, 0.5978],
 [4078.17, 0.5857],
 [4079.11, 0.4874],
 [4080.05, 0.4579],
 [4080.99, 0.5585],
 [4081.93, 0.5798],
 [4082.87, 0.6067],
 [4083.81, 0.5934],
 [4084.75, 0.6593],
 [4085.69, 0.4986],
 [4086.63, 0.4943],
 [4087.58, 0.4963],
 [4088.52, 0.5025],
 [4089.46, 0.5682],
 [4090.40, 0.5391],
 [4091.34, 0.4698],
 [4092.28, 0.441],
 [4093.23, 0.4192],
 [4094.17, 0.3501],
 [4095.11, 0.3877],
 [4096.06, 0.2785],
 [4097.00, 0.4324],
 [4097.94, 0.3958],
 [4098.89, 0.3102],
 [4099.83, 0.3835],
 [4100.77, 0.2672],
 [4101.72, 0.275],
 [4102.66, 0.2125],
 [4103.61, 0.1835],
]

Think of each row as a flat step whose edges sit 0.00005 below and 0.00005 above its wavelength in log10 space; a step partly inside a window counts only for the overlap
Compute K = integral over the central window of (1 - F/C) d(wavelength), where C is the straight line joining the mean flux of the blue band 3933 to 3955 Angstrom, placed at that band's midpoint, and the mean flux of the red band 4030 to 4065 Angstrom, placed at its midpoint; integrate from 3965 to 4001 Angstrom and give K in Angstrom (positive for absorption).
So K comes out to 9.9 Angstrom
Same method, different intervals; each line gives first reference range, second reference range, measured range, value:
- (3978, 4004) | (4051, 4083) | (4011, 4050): -4.8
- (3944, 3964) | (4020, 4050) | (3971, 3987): 6.1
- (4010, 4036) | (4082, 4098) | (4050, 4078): -3.2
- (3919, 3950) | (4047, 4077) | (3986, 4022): -1.2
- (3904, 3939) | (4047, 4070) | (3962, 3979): 8.5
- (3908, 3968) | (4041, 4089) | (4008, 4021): -1.2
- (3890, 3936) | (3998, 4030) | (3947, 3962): -0.1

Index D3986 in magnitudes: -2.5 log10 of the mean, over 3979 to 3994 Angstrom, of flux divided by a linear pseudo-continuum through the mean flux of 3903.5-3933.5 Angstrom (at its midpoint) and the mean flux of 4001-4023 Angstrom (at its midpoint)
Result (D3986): 0.18 mag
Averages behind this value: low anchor 0.631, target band 0.555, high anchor 0.667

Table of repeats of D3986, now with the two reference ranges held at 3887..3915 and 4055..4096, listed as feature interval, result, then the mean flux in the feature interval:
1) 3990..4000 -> -0.232 mag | 0.617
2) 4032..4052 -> -0.234 mag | 0.664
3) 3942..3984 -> 0.007 mag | 0.468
